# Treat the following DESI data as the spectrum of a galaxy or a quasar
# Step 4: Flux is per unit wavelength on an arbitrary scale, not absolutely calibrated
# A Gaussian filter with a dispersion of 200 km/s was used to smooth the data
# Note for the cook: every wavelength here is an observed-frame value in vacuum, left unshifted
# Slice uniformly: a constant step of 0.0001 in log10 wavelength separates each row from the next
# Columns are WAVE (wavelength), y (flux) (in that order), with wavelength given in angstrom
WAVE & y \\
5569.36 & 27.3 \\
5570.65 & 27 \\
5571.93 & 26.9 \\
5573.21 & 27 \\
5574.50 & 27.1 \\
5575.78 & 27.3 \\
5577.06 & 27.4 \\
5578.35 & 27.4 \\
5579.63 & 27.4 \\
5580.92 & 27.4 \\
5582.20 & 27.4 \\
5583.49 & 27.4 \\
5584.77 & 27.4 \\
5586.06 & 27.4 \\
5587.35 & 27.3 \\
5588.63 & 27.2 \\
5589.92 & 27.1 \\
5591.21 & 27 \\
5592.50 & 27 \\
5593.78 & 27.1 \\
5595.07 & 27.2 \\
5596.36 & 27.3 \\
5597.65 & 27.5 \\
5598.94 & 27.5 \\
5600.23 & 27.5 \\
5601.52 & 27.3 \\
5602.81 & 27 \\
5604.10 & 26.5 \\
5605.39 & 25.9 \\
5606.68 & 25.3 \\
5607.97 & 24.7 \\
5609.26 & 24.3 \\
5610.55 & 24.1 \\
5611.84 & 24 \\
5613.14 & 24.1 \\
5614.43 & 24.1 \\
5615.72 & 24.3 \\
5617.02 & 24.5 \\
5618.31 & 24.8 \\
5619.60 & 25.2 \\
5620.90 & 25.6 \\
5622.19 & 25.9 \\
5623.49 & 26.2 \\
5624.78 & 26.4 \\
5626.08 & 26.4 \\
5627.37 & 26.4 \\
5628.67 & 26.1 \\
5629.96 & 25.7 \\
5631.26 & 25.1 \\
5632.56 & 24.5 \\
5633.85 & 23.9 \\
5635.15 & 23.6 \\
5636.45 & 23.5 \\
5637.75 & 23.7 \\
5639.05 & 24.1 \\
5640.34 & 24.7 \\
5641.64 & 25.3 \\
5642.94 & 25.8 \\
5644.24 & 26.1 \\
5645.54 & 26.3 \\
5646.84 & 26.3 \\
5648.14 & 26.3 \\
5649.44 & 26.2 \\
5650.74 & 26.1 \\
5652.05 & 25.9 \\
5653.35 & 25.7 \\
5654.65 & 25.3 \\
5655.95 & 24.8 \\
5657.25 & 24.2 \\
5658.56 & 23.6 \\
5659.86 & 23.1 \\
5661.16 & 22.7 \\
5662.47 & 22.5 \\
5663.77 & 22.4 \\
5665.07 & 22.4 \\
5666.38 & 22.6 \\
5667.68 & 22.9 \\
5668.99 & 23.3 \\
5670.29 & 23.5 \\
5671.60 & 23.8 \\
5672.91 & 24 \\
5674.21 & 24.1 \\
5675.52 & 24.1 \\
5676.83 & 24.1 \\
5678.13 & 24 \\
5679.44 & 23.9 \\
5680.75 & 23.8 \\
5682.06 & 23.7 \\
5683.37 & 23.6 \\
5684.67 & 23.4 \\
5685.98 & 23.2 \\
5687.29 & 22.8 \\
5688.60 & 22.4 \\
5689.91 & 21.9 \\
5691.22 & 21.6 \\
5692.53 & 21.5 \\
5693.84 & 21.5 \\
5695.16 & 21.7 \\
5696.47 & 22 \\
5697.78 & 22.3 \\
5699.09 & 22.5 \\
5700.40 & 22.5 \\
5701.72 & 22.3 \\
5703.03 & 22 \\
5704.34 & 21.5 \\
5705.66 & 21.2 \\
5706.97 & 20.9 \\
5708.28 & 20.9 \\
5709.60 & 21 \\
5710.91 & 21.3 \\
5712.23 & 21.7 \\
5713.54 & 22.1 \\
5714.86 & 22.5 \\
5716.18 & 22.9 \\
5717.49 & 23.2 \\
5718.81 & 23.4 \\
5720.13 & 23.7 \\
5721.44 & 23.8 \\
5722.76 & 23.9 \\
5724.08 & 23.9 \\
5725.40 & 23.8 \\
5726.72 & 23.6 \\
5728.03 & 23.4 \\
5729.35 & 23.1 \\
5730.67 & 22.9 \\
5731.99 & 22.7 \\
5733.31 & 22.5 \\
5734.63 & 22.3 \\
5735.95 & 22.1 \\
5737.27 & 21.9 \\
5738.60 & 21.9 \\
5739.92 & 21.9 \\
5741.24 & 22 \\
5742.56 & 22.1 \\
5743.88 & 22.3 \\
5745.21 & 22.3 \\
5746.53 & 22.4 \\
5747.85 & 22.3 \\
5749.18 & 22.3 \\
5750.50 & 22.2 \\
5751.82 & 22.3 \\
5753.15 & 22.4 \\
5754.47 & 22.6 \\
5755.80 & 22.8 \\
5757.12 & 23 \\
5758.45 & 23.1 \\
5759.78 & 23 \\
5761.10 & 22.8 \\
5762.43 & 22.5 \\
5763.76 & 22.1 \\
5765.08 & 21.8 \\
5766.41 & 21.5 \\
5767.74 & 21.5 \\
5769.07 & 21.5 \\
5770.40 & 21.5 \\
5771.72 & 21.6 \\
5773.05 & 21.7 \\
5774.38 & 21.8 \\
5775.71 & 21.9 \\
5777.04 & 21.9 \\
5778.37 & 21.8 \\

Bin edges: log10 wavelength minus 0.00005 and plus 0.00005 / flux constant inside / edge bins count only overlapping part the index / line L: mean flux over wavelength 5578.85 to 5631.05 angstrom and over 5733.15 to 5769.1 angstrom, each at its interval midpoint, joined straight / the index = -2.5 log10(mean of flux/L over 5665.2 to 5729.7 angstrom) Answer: 0.04 mag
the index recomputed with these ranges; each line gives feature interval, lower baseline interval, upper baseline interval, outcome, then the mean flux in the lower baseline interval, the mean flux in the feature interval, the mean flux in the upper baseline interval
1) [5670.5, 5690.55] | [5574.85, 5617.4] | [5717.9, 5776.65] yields 0.03 mag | 26.4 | 23.5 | 22.5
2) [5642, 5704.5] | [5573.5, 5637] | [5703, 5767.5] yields 0.03 mag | 26.1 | 23.6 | 22.4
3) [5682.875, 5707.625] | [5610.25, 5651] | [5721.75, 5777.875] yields 0.07 mag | 25.2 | 22.1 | 22.4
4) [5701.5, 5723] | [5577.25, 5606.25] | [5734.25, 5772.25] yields 0.06 mag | 27.2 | 22.2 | 22.2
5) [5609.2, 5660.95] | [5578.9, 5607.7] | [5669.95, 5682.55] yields 0.02 mag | 27.1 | 25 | 23.9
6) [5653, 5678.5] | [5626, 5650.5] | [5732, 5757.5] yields 0.04 mag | 25.3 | 23.6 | 22.3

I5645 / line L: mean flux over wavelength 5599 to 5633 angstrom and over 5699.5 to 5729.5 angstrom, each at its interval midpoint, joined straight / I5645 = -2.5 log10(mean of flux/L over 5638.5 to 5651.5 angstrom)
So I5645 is -0.05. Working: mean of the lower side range 25.5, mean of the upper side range 22.5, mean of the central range 25.7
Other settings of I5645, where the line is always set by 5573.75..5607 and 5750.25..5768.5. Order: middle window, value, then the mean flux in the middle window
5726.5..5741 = 0.028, 22.5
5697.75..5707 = 0.097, 21.9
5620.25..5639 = 0.037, 25.2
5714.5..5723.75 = 0.006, 23.4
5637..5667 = 0.035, 24.6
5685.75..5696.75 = 0.108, 22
